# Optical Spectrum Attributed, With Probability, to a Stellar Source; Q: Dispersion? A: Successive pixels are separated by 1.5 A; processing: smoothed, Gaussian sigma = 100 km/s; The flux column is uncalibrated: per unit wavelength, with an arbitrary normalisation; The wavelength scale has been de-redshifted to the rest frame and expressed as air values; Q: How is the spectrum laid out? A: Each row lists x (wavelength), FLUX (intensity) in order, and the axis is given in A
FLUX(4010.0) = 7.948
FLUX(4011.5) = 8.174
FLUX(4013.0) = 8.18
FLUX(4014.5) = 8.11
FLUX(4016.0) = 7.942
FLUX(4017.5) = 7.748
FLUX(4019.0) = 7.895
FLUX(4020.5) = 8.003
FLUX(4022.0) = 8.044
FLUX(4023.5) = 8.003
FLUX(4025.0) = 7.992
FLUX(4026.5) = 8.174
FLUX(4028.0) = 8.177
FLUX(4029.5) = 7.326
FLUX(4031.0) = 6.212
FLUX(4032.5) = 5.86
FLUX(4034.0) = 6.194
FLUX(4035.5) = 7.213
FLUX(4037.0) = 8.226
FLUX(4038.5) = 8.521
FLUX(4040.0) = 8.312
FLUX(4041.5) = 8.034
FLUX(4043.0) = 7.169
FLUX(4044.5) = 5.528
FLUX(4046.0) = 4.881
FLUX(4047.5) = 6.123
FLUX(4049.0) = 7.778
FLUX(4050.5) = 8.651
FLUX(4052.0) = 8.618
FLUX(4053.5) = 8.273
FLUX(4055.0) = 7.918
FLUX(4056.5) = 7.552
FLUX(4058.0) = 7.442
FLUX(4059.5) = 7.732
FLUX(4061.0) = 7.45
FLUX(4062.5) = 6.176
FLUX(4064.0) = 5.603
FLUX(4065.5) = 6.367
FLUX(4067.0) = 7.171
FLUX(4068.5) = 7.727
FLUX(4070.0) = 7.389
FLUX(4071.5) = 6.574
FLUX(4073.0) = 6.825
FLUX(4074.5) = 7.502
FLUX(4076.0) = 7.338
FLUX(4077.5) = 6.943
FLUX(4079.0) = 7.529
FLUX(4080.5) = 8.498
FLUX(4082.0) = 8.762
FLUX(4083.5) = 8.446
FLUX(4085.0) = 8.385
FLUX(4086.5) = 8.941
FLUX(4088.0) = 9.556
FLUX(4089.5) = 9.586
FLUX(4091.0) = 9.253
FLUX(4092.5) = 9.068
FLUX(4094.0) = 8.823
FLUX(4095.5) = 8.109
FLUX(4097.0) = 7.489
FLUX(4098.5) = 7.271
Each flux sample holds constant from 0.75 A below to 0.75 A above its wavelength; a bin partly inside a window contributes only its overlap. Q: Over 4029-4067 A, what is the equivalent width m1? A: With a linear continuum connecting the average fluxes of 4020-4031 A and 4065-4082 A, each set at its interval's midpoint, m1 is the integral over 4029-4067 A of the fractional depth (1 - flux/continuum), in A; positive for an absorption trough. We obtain 2.2 A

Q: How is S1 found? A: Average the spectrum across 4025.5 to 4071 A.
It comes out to 7.26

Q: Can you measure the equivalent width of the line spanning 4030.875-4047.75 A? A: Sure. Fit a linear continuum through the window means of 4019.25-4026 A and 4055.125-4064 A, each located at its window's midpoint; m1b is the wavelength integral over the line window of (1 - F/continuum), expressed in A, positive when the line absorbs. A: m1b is 1.6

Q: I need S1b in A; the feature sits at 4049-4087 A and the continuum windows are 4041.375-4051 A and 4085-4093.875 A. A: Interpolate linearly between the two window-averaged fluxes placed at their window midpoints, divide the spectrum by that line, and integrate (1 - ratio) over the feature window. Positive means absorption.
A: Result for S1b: 1.7 A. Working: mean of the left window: 6.76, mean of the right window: 9.17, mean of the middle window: 7.59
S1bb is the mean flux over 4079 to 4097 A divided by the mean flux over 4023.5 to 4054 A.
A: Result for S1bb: 1.19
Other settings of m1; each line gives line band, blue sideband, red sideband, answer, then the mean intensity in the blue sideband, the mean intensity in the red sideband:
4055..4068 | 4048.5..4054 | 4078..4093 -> 2.3 A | 8.36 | 8.77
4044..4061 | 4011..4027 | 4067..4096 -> 1.6 A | 8.02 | 8.15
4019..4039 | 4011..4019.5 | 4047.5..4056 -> 1.2 A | 8.01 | 8.04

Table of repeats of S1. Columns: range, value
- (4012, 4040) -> 7.68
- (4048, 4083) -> 7.47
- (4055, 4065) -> 7.05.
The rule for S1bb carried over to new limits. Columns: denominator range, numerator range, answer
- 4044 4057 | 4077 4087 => 1.13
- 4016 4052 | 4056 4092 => 1.04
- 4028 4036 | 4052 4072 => 1.08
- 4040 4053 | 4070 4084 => 1.05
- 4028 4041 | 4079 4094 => 1.21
